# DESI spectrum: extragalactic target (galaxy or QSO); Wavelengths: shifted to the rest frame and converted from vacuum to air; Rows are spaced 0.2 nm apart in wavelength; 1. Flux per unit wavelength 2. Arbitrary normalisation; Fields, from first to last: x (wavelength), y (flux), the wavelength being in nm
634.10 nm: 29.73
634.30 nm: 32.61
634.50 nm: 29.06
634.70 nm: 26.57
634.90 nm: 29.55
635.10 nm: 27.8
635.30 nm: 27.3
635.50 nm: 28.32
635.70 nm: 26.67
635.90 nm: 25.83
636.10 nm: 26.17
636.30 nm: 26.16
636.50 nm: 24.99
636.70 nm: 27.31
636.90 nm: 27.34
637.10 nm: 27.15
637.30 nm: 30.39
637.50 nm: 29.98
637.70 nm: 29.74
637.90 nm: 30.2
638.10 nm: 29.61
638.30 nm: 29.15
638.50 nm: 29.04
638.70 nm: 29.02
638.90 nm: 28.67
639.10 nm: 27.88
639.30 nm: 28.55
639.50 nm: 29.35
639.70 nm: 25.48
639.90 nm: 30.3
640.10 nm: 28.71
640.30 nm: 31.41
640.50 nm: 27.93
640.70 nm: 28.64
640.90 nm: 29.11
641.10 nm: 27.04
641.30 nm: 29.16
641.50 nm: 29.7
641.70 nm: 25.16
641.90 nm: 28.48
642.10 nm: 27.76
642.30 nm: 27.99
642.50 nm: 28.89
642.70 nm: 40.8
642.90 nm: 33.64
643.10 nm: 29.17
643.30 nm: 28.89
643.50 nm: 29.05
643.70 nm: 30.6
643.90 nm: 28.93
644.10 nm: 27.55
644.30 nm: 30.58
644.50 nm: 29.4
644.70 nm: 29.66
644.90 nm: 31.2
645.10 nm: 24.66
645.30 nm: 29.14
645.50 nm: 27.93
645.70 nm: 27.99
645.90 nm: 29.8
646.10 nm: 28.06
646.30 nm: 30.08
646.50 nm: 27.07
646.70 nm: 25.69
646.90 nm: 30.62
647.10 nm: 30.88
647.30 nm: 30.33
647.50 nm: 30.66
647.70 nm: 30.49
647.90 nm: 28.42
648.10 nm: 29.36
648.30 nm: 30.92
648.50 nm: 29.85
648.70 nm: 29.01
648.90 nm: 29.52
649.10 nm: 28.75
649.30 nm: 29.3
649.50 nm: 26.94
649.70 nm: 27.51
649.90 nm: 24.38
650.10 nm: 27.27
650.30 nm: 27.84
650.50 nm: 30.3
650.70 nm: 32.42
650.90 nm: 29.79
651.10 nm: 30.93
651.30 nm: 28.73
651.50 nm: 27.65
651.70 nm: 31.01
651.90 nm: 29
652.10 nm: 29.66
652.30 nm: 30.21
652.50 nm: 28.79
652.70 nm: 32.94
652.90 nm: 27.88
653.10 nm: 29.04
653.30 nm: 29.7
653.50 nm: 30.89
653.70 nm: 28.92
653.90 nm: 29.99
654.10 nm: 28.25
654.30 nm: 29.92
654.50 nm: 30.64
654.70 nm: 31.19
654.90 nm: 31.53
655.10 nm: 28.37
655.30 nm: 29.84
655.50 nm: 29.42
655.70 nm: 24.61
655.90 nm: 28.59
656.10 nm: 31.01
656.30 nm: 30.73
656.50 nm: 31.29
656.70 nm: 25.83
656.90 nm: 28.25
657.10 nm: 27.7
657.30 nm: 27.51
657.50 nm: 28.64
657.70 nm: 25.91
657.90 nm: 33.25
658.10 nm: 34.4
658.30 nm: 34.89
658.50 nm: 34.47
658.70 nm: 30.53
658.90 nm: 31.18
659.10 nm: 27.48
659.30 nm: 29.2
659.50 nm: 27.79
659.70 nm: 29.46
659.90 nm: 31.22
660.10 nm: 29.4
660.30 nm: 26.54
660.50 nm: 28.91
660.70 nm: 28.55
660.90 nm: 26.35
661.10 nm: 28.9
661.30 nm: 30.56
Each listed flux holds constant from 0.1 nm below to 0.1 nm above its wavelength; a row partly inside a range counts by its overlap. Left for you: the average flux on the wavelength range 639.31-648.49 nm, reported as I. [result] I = 29.3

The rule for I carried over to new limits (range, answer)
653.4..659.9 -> 29.8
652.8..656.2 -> 29.4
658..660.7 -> 30.4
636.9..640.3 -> 29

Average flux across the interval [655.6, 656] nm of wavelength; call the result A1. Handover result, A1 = 26.6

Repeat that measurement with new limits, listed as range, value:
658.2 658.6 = 34.7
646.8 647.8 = 30.6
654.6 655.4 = 30.2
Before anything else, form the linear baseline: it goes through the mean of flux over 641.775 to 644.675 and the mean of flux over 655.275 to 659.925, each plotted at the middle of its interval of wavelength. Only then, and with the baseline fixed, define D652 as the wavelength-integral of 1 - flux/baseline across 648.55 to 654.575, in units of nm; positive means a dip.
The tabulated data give 0.12 nm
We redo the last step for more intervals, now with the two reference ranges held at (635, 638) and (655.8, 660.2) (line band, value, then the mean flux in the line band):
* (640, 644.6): -0.196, 29.5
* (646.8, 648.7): -0.082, 30.1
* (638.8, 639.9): -0.008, 28.2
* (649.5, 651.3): 0.028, 28.7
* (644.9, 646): 0.016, 28.2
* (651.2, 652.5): -0.001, 29.3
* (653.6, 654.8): -0.011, 29.8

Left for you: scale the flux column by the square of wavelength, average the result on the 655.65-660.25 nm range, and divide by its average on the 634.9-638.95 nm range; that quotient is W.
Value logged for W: 1.1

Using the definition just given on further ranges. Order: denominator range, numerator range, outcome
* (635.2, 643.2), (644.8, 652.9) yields 1.04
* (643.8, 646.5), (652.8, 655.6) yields 1.06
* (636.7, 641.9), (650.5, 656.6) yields 1.08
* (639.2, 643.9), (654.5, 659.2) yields 1.07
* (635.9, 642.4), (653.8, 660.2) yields 1.11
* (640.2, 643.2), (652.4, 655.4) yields 1.05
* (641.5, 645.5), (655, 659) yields 1.05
